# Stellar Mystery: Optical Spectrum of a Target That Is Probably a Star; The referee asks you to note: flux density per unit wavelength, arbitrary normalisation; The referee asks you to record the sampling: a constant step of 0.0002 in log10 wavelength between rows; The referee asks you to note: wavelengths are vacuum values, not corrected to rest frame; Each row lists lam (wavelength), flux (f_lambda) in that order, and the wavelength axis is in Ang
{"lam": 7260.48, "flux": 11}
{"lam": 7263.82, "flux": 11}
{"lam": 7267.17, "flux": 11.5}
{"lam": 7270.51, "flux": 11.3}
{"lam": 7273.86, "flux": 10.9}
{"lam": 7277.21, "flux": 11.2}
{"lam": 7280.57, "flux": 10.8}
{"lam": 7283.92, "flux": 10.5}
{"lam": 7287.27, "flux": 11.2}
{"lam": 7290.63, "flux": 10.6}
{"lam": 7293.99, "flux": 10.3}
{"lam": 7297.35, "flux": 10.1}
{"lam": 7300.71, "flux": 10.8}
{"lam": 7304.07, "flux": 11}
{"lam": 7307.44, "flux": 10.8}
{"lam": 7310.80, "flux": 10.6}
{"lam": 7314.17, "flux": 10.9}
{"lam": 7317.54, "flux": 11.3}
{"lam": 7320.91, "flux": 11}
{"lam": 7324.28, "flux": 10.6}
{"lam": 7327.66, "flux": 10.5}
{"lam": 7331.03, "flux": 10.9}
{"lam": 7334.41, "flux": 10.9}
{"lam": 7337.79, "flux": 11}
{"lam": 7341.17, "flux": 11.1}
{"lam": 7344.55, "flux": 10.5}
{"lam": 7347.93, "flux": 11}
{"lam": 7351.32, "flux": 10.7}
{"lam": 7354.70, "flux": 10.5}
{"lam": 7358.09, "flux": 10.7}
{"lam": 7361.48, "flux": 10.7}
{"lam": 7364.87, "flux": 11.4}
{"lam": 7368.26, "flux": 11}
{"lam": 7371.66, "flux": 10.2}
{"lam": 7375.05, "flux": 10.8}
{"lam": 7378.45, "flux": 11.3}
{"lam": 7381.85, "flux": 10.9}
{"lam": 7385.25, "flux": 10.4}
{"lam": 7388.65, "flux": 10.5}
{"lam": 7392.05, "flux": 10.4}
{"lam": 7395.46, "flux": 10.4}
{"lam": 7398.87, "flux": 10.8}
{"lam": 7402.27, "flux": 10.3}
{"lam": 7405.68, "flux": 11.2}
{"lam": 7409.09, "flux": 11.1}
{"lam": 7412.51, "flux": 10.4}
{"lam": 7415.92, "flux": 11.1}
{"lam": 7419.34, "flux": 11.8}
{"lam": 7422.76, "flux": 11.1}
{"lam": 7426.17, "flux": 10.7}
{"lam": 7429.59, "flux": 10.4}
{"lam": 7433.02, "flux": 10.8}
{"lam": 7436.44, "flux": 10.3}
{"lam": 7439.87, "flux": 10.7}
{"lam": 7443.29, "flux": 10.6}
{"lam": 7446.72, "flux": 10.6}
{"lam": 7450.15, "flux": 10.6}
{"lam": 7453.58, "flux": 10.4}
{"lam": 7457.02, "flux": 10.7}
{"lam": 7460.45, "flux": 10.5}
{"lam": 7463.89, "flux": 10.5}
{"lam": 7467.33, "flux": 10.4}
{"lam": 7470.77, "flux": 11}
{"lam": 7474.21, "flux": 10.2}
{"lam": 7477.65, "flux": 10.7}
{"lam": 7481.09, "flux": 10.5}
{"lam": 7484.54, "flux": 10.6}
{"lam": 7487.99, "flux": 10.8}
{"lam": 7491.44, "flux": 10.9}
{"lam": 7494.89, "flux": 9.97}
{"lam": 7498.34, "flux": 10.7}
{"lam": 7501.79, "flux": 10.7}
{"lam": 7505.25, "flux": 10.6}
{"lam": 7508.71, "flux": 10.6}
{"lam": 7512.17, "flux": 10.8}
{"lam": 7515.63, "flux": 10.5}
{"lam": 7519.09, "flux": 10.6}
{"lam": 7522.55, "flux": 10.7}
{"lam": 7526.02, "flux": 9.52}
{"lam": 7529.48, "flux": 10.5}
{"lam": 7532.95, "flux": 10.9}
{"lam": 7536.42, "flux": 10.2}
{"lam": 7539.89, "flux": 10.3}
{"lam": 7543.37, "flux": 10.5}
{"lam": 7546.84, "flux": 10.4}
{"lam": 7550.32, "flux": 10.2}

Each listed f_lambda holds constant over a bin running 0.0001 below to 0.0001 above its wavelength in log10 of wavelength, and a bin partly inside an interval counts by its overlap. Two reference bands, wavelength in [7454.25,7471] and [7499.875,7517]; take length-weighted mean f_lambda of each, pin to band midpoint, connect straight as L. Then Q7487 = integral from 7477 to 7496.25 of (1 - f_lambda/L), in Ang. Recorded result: 0.0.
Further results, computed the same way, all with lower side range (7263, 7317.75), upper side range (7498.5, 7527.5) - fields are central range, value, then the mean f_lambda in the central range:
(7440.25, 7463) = 0.09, 10.6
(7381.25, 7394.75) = 0.25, 10.5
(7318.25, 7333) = 0.02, 10.8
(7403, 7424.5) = -0.82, 11.1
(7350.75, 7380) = -0.19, 10.8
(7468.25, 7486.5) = -0.03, 10.6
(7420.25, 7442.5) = -0.13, 10.7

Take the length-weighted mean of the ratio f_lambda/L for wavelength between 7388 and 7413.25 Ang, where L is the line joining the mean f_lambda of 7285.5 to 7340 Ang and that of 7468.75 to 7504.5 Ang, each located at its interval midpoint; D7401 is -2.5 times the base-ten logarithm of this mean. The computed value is 0.00 mag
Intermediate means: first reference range 10.8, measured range 10.7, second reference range 10.6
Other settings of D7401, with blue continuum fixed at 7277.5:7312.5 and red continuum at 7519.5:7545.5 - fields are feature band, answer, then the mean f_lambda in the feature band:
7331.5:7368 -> -0.02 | 10.9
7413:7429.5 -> -0.05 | 11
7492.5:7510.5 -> -0.01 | 10.5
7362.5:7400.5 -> -0.02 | 10.7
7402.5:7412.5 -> -0.03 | 10.9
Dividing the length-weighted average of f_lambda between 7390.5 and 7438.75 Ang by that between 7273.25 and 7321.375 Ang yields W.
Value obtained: 1.00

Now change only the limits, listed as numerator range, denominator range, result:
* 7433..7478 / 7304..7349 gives 0.97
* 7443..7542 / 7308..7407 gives 0.98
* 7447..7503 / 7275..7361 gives 0.98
